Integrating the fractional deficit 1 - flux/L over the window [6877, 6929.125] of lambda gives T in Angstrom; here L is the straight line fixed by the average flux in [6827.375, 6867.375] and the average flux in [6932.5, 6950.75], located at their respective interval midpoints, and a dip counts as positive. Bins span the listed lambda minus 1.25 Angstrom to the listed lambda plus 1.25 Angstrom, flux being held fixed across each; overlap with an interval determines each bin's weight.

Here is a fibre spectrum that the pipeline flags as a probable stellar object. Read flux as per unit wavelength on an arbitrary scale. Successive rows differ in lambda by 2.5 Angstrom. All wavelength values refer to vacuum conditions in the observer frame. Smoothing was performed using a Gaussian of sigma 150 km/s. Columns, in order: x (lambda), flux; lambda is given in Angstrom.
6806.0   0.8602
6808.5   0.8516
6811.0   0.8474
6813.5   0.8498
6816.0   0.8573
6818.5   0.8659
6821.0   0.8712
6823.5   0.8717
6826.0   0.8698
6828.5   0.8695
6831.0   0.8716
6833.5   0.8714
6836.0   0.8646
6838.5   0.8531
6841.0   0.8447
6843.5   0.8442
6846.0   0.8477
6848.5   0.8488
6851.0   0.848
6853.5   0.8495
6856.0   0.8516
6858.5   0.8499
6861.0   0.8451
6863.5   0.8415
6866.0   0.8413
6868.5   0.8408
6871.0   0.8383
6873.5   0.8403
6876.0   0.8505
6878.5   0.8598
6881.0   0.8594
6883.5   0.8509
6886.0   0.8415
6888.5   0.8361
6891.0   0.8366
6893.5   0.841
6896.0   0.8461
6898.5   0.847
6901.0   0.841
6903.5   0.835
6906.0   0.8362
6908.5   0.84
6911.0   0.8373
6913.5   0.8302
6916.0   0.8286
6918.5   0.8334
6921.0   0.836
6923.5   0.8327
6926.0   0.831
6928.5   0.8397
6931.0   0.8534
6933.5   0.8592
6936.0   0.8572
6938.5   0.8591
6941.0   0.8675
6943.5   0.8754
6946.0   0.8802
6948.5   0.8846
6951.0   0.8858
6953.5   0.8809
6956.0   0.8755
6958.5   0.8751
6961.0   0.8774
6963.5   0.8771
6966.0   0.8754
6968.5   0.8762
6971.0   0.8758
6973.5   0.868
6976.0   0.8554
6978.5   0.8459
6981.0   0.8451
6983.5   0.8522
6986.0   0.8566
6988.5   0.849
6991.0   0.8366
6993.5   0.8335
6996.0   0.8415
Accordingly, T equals 1.38 Angstrom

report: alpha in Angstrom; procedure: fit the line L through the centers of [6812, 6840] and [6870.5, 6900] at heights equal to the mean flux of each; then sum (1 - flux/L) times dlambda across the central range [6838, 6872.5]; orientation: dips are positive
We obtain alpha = 0.4 Angstrom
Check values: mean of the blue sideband 0.865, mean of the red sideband 0.846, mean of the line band 0.846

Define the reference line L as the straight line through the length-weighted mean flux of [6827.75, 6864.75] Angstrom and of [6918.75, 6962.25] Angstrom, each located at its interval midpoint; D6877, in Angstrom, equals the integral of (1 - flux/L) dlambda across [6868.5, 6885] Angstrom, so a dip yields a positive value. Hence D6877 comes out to 0.1 Angstrom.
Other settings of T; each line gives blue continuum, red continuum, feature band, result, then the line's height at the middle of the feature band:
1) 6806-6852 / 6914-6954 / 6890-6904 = 0.2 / 0.857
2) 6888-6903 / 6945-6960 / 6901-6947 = 0.8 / 0.861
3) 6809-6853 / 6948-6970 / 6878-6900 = 0.5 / 0.867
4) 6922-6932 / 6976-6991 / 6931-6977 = -1.5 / 0.844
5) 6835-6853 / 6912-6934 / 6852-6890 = 0.0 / 0.846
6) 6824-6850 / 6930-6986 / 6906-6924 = 0.6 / 0.865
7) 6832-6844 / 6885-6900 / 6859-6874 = 0.1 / 0.849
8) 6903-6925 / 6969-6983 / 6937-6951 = -0.5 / 0.846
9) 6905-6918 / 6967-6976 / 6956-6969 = -0.2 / 0.865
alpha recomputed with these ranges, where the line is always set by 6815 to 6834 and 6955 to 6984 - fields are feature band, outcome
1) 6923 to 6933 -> 0.3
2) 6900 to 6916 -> 0.6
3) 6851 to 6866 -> 0.4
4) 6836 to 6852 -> 0.4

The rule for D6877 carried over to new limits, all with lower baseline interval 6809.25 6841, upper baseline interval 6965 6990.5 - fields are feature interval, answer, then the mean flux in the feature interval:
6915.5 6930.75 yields 0.4 Angstrom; 0.835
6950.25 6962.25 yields -0.3 Angstrom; 0.879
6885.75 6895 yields 0.2 Angstrom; 0.839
